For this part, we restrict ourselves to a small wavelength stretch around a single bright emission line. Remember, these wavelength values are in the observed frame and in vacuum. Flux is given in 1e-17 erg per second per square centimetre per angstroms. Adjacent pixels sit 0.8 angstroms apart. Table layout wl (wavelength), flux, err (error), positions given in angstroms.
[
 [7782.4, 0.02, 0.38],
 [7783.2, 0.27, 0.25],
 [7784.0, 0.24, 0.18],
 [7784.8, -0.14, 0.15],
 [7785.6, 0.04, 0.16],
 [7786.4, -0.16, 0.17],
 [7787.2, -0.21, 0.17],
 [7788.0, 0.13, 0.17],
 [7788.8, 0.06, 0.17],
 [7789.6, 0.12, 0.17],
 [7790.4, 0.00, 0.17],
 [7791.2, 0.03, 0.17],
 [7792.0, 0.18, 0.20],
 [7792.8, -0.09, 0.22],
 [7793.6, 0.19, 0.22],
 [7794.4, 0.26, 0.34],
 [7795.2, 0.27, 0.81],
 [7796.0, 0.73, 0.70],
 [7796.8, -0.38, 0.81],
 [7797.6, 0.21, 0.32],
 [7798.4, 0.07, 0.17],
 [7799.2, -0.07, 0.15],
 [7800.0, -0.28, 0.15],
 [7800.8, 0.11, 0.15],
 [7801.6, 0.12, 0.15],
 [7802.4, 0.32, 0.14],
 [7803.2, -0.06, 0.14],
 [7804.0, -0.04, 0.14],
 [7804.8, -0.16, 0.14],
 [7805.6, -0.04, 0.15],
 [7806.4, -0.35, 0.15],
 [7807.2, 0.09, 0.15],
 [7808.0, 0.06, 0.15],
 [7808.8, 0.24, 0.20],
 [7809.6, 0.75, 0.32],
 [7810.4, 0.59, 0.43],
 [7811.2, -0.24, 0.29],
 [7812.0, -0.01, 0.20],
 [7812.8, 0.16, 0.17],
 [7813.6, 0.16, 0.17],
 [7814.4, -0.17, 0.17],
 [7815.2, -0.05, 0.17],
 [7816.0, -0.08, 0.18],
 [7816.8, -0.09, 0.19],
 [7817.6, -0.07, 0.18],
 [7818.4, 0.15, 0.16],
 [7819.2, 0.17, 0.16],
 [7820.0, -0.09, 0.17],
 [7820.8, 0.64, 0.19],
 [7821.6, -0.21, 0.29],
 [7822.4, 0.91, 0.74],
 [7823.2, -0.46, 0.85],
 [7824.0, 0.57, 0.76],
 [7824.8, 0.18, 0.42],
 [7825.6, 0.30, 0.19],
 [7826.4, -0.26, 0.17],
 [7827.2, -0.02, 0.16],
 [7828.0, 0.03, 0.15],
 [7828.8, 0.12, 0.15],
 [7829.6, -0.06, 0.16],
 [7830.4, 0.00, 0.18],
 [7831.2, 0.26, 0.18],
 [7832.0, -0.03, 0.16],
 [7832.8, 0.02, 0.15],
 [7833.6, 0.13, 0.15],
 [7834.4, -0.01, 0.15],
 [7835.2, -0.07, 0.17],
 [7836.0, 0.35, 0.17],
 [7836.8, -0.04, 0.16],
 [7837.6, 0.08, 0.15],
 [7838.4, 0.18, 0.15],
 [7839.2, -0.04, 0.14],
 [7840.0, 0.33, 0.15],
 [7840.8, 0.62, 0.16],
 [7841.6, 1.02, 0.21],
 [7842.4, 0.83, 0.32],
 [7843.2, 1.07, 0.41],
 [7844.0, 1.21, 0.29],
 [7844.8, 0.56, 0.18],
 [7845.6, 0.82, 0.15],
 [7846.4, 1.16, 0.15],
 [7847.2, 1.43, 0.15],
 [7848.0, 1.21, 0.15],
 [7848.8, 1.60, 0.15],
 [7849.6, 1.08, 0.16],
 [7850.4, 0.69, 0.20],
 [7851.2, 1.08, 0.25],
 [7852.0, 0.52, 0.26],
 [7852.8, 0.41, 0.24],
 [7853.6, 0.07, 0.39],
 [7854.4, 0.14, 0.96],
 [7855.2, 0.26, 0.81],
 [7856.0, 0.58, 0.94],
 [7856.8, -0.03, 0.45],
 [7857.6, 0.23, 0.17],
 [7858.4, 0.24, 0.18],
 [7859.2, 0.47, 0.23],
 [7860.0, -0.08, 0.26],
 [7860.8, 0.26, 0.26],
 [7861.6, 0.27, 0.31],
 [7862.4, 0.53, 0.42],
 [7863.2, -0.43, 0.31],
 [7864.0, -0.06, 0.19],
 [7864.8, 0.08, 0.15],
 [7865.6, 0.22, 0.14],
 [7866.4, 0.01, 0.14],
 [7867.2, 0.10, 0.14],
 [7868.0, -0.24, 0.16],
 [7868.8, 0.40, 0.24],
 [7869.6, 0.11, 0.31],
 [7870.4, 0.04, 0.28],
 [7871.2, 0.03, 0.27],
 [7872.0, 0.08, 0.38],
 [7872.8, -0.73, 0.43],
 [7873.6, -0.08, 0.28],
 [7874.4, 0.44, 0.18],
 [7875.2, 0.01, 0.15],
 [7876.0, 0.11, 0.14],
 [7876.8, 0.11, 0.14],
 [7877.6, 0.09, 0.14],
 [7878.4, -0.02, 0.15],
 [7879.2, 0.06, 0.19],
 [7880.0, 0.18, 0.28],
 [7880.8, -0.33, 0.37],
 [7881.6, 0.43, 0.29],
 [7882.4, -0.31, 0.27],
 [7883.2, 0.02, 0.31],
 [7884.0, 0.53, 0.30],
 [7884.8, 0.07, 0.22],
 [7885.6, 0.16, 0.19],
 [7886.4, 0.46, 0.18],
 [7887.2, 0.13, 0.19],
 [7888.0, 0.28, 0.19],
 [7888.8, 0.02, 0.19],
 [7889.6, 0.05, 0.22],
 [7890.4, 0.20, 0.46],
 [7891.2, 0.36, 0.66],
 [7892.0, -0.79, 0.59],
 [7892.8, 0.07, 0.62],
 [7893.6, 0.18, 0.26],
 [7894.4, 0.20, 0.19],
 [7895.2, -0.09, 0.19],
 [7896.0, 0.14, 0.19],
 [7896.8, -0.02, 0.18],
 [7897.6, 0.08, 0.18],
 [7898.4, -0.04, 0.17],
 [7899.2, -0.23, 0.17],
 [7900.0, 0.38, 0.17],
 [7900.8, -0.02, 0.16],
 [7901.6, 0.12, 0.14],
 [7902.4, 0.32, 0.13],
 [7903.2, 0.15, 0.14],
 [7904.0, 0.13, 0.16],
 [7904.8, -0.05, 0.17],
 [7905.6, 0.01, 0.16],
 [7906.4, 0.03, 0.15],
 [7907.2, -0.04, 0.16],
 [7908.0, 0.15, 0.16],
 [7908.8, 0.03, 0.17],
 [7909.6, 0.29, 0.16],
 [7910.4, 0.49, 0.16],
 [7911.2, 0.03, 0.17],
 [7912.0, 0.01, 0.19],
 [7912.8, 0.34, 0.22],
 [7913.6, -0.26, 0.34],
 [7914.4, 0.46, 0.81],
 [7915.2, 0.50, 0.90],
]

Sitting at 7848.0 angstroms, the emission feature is [O II]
